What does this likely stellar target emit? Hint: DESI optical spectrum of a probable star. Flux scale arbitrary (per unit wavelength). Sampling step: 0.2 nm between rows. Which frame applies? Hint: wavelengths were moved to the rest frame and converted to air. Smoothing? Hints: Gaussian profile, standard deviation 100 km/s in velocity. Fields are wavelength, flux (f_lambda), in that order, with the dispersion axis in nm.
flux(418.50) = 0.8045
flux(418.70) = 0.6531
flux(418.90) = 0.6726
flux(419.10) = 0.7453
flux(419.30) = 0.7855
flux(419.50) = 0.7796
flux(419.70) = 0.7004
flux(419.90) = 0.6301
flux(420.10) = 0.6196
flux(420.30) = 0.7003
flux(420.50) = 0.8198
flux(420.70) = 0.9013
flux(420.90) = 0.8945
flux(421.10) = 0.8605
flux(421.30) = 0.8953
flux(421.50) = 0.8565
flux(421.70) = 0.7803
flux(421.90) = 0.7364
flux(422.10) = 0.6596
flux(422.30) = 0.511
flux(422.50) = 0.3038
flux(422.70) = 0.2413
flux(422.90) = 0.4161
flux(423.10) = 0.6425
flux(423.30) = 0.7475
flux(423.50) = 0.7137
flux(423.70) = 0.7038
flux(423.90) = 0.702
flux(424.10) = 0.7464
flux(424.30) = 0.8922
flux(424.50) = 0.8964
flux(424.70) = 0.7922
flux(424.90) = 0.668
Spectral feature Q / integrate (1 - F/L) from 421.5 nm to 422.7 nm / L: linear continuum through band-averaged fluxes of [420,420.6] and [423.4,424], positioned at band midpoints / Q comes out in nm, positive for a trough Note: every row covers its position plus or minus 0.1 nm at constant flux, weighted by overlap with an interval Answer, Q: 0.20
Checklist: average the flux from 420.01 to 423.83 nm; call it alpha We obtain 0.685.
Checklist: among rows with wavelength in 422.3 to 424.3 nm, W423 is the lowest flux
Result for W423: 0.2413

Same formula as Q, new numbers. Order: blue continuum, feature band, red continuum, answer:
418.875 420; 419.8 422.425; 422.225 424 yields -0.45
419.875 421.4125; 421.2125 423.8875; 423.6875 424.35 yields 0.50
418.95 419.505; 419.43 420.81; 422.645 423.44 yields -0.06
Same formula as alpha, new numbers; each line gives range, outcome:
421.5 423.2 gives 0.555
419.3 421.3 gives 0.775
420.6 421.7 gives 0.872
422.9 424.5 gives 0.726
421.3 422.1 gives 0.788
